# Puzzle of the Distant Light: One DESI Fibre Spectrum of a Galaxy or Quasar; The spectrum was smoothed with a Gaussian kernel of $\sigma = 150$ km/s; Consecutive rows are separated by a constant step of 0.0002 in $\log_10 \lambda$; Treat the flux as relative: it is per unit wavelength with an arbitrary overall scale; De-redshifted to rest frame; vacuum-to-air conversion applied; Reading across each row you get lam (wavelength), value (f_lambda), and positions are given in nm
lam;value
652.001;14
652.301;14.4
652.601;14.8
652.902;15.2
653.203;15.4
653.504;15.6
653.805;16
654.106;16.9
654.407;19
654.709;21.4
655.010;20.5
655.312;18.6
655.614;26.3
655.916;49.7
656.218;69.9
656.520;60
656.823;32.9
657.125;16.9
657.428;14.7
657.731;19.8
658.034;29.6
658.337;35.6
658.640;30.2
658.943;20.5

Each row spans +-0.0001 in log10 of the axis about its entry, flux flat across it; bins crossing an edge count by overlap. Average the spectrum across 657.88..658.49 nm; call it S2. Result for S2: 32.6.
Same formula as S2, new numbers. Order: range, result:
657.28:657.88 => 17.2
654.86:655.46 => 19.5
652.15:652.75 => 14.6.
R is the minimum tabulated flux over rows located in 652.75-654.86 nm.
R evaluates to 15.2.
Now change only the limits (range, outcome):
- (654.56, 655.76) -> 18.6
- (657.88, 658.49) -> 29.6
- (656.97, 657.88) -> 14.7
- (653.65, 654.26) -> 16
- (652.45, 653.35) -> 14.8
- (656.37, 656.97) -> 32.9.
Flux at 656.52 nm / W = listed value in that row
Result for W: 60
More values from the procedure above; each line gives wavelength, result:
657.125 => 16.9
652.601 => 14.8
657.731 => 19.8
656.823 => 32.9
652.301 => 14.4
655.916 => 49.7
